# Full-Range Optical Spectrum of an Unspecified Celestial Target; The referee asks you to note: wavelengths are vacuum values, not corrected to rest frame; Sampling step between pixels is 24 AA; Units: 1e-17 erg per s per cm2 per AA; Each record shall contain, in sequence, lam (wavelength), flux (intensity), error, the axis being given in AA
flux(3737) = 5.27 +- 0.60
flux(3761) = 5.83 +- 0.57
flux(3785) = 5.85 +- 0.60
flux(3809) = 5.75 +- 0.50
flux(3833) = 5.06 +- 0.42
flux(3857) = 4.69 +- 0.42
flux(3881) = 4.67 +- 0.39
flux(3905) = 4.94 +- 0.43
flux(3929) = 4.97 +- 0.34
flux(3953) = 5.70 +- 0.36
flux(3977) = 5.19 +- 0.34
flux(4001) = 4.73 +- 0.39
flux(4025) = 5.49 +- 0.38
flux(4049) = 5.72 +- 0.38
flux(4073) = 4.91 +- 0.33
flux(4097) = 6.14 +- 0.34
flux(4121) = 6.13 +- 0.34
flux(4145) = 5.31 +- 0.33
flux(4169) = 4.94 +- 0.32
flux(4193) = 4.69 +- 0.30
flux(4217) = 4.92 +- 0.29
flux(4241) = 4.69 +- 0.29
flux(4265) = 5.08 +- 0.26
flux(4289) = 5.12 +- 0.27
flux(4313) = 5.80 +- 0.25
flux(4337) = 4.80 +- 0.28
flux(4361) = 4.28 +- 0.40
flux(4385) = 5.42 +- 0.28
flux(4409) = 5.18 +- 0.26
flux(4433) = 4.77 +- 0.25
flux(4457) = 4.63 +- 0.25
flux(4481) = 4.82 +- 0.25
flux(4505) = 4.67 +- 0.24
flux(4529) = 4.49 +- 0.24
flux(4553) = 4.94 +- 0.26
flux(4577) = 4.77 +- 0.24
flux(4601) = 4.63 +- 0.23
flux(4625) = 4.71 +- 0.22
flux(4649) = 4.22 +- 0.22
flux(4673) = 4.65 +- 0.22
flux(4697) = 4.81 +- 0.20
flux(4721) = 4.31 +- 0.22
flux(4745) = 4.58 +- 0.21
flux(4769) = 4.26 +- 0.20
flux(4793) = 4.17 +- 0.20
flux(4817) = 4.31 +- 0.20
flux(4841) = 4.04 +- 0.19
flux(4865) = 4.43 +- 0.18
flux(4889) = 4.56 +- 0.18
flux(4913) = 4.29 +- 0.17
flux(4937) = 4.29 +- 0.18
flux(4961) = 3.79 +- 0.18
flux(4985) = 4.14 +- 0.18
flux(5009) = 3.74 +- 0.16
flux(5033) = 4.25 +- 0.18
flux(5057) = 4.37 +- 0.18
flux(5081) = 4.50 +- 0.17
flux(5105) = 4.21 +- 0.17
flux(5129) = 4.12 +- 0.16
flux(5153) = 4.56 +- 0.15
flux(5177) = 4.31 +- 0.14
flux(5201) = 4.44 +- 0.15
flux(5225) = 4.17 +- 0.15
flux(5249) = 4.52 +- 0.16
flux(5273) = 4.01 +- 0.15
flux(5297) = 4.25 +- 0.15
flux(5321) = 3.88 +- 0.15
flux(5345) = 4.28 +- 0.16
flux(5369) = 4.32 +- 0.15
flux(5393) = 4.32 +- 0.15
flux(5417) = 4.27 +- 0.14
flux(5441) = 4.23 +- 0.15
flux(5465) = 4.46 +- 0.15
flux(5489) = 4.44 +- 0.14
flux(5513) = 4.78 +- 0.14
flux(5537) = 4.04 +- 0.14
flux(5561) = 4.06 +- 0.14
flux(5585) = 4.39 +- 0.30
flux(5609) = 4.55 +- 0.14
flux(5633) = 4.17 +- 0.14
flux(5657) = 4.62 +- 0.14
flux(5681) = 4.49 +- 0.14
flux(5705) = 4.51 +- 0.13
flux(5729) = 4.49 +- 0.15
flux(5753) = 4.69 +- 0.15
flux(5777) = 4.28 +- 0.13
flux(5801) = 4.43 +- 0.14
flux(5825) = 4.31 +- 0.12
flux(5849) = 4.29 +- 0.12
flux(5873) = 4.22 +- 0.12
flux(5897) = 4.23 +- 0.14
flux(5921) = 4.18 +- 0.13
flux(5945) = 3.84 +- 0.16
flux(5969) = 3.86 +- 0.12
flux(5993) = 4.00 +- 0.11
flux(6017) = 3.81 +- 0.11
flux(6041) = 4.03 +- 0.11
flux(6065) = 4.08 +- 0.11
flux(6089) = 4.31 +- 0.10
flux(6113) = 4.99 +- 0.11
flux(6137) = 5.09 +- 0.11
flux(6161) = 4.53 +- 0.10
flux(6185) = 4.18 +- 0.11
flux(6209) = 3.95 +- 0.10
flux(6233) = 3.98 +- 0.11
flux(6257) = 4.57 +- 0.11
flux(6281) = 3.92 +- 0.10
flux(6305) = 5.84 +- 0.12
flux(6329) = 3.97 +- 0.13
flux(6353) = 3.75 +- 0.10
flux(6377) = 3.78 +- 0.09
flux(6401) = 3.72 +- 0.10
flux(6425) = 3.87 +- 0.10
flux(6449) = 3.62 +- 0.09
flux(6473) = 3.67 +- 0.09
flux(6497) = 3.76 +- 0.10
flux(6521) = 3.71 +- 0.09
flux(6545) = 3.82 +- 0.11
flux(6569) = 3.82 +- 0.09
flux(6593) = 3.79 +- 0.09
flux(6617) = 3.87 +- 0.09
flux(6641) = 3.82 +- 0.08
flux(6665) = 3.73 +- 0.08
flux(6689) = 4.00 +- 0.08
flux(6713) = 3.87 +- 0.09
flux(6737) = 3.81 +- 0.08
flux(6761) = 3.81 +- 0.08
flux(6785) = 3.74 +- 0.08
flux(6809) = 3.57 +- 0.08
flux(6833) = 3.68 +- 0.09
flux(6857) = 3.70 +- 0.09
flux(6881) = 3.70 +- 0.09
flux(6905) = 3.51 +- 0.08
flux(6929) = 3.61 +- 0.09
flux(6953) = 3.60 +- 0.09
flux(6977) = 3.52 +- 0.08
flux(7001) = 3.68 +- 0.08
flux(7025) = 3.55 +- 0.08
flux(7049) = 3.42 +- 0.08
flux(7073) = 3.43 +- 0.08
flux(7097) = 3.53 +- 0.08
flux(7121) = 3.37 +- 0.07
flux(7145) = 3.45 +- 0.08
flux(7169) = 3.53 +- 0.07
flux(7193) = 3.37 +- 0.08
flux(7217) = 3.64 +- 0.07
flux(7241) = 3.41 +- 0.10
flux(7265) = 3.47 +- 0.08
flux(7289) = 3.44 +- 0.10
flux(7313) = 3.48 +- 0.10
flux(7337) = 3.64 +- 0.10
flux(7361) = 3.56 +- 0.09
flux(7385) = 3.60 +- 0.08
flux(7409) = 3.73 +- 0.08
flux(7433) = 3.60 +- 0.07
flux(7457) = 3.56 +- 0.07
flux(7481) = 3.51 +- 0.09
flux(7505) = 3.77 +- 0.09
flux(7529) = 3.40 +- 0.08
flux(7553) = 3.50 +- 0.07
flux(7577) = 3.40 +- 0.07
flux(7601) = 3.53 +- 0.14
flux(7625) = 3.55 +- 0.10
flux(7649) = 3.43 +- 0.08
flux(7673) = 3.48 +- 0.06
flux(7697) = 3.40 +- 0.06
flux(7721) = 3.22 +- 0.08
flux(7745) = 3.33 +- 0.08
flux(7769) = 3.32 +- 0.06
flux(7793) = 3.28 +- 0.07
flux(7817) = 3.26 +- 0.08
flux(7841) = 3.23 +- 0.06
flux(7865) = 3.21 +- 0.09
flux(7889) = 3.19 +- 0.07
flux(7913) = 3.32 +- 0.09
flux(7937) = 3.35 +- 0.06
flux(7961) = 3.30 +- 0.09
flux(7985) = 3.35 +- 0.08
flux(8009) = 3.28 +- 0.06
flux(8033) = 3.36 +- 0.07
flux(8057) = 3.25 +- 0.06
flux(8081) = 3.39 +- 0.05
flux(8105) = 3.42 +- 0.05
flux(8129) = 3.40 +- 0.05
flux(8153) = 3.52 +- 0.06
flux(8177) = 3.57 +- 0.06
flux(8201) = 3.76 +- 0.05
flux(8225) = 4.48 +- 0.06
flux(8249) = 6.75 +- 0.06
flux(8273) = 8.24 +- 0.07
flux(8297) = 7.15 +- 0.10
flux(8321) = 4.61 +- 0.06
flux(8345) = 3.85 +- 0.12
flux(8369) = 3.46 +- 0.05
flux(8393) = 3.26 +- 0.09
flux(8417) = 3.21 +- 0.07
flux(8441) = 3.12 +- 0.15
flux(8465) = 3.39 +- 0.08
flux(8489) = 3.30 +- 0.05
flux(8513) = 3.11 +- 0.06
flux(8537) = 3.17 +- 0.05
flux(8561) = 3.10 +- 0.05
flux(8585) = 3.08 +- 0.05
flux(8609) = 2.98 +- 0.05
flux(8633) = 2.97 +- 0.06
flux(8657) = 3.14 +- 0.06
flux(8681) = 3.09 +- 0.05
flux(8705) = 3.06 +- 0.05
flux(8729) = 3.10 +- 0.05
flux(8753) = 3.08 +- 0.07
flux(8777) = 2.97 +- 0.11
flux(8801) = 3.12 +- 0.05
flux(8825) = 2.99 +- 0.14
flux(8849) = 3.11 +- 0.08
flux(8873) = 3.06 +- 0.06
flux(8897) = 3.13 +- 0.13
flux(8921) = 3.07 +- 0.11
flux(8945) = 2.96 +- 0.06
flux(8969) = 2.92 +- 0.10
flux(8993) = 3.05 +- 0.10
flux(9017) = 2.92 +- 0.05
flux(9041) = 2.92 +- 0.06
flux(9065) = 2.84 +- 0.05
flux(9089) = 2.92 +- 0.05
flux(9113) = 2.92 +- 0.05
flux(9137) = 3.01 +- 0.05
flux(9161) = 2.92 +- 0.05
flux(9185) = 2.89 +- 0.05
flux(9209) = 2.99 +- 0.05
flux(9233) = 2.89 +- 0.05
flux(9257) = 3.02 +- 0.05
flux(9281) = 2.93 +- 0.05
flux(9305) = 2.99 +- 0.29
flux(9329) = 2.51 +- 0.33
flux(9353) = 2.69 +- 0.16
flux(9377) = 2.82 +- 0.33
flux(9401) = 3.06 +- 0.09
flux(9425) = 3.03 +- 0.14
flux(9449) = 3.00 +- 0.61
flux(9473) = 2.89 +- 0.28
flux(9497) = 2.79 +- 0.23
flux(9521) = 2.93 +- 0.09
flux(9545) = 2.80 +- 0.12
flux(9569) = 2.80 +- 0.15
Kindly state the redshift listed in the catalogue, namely 0.260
